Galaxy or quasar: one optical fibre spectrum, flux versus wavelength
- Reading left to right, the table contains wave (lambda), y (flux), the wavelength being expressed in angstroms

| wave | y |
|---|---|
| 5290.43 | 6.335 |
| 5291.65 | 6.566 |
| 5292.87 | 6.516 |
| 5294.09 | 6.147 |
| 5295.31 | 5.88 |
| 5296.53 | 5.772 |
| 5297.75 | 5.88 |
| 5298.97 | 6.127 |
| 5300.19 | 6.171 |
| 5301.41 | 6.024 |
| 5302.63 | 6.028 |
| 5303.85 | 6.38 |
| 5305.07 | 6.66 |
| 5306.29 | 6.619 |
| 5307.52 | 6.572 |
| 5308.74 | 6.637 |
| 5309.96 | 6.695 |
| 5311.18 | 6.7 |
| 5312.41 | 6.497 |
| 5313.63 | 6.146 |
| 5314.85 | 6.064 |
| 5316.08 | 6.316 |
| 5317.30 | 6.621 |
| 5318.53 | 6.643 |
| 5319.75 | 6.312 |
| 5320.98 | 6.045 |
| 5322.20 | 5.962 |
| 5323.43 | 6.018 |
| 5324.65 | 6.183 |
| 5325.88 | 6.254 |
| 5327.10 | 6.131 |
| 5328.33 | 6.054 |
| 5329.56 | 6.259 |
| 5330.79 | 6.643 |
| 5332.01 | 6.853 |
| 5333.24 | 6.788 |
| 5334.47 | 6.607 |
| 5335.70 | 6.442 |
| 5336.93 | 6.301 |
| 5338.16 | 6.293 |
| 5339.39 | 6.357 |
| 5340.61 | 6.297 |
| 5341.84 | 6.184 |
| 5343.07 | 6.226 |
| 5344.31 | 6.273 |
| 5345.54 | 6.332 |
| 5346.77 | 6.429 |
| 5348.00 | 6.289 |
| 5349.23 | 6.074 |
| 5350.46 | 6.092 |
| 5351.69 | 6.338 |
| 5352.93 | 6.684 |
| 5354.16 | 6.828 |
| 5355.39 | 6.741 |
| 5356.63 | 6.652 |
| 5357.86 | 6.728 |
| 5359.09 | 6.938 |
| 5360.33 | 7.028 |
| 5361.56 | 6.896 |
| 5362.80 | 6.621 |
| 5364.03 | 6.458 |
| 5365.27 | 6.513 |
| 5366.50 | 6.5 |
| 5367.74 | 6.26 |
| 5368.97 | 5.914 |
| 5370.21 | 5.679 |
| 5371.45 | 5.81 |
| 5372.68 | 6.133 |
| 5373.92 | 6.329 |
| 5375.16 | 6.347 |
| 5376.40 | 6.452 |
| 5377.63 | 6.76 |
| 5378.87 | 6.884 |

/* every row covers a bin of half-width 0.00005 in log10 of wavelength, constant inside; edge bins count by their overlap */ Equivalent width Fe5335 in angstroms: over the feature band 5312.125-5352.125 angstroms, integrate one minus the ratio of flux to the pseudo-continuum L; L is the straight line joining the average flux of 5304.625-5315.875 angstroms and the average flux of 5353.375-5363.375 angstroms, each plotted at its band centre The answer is 2.0 angstroms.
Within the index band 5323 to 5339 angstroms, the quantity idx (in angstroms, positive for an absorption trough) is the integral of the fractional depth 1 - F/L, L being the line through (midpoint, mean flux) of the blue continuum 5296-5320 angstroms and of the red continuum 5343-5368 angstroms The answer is 0.1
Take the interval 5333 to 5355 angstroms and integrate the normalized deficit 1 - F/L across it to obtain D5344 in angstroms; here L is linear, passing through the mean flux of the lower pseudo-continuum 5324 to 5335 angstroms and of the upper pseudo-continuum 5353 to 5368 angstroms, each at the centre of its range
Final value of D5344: 0.6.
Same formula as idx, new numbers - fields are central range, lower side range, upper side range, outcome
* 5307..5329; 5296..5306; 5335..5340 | -0.28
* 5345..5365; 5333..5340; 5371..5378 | -0.60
